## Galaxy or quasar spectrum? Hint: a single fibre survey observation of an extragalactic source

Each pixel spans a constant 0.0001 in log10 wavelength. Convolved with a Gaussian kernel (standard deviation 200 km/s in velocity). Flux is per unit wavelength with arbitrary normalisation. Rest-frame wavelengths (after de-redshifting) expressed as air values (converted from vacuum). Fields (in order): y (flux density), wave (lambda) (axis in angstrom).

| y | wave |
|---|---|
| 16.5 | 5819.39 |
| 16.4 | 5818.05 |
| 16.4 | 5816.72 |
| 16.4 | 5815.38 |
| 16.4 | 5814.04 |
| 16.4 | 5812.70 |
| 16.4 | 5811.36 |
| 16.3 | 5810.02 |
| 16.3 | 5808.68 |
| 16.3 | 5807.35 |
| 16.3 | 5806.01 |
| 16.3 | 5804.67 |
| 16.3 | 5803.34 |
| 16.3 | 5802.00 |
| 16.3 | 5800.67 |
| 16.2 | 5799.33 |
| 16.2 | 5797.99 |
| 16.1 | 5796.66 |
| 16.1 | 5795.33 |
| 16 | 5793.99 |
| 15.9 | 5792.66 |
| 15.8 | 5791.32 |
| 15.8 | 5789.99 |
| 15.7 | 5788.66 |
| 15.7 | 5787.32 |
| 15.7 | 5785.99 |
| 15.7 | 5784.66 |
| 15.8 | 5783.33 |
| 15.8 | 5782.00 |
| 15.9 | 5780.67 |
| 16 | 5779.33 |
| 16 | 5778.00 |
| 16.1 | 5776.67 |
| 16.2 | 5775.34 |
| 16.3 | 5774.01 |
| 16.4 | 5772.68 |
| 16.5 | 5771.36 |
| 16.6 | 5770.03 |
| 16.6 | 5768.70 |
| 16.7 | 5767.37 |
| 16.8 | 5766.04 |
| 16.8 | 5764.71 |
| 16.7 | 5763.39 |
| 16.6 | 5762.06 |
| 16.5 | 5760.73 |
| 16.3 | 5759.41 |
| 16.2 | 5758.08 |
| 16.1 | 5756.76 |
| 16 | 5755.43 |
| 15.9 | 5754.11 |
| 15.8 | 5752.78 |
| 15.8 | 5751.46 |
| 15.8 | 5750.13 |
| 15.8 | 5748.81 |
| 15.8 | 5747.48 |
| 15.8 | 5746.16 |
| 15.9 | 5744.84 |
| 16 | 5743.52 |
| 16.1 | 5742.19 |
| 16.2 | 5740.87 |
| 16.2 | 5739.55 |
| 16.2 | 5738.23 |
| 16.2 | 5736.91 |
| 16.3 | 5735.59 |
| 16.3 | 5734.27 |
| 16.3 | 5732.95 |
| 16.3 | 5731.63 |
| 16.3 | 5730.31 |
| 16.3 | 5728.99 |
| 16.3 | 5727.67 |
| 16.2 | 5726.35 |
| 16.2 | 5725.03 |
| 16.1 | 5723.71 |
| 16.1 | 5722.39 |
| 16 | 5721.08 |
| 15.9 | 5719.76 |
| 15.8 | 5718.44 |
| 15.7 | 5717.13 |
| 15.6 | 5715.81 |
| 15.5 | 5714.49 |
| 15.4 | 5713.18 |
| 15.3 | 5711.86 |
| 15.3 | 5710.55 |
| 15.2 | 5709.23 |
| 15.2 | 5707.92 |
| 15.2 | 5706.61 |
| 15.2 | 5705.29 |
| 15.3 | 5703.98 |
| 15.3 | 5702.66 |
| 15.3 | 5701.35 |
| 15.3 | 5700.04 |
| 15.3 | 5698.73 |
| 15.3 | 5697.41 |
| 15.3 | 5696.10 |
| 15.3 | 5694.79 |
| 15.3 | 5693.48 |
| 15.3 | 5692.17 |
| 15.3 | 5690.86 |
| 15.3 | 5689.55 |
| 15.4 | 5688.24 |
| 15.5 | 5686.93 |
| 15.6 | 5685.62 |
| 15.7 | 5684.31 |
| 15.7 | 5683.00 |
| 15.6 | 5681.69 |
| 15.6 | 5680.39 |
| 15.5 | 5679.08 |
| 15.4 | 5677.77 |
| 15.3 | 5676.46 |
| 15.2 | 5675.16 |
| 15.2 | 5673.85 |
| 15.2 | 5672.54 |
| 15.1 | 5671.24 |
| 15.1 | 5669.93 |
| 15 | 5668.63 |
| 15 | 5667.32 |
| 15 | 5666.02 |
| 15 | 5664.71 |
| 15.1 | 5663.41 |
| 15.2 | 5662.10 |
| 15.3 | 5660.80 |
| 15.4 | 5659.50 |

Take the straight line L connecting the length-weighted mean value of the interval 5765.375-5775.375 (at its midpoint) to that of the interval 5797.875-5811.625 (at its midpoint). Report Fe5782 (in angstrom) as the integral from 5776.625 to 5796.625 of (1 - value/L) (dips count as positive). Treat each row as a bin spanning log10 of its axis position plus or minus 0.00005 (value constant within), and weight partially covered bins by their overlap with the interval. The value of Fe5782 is 0.67 angstrom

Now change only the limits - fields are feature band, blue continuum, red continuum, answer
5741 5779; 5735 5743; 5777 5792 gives -0.5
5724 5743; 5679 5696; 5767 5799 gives -0.6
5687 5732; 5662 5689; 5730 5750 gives 0.4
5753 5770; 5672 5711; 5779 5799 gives -0.7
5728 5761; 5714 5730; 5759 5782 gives 0.2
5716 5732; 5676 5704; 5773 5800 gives -0.5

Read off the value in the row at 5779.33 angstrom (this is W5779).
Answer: 16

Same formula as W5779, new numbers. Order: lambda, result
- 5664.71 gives 15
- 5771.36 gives 16.5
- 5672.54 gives 15.2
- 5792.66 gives 15.9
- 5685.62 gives 15.6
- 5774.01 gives 16.3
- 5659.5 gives 15.4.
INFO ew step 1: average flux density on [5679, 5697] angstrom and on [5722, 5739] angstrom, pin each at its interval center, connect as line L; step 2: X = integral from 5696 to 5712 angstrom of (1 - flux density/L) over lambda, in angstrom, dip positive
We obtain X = 0.5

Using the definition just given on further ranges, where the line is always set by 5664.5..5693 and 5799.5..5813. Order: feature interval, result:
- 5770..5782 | -0.08 angstrom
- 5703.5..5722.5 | 0.11 angstrom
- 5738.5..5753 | -0.09 angstrom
